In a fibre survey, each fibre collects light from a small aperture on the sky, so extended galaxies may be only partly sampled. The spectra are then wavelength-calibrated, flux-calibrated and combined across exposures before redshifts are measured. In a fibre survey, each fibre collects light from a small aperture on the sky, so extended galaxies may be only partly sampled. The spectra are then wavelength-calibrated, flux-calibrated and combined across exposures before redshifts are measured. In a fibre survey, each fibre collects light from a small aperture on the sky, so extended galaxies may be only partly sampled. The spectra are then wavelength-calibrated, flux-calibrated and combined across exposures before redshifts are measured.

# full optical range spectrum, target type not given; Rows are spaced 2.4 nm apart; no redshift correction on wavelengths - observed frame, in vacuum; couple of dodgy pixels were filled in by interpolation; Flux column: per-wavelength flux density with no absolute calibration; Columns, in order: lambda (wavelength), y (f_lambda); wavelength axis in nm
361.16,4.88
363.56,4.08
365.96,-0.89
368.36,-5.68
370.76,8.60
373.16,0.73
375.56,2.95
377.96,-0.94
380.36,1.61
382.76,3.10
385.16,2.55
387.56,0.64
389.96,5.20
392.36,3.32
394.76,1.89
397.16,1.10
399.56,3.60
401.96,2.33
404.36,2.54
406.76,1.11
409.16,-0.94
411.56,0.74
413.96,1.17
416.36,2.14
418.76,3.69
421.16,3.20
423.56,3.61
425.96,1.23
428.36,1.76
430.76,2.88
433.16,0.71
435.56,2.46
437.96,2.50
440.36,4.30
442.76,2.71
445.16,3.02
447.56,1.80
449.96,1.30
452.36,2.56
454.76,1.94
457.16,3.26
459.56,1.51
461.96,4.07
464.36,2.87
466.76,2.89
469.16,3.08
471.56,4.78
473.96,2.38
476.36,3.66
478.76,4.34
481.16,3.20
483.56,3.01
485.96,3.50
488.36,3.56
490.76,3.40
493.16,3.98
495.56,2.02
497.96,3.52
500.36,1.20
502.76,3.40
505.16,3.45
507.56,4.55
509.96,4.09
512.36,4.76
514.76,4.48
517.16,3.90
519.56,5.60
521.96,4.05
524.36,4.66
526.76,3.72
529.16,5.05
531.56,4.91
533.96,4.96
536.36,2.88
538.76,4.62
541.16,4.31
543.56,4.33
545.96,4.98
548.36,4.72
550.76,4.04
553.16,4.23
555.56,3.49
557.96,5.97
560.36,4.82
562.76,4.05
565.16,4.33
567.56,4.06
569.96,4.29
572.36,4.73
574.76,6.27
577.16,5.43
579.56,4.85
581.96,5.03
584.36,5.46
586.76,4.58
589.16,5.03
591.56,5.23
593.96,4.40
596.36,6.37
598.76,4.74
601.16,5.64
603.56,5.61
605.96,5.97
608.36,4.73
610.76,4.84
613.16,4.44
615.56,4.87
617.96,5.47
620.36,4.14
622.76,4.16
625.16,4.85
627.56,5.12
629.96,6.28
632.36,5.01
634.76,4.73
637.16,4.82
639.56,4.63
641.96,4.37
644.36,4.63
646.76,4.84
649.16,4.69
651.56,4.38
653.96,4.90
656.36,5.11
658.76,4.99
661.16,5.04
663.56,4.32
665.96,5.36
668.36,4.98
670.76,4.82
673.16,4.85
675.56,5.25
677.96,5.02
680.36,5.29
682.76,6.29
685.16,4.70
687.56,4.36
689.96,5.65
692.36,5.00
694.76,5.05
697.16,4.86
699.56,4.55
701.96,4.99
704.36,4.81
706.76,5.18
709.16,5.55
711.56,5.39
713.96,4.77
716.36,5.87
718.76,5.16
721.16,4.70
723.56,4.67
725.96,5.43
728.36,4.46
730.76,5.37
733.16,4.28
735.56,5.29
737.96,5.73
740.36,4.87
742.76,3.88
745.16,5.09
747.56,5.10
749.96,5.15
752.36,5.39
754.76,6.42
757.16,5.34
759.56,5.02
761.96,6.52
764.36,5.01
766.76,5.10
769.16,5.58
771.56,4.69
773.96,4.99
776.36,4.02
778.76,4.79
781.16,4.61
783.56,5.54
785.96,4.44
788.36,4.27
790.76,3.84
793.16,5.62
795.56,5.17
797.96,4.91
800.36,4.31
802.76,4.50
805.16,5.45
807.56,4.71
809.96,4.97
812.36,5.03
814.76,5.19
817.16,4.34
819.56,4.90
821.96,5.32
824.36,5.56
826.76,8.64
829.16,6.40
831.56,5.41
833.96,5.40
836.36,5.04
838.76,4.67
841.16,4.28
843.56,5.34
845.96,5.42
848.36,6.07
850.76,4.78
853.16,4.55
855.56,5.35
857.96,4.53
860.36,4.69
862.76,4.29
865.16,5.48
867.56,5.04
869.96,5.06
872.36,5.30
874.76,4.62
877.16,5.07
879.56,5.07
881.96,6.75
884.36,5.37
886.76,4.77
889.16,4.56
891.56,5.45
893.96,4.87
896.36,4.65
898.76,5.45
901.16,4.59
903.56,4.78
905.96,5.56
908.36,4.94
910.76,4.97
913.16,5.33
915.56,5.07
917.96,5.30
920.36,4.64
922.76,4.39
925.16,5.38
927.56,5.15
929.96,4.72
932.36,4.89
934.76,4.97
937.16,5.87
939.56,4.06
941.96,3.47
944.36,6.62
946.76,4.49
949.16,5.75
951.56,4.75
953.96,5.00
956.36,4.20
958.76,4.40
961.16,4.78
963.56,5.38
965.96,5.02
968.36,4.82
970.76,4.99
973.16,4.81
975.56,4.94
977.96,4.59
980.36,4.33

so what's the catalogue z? 0.259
